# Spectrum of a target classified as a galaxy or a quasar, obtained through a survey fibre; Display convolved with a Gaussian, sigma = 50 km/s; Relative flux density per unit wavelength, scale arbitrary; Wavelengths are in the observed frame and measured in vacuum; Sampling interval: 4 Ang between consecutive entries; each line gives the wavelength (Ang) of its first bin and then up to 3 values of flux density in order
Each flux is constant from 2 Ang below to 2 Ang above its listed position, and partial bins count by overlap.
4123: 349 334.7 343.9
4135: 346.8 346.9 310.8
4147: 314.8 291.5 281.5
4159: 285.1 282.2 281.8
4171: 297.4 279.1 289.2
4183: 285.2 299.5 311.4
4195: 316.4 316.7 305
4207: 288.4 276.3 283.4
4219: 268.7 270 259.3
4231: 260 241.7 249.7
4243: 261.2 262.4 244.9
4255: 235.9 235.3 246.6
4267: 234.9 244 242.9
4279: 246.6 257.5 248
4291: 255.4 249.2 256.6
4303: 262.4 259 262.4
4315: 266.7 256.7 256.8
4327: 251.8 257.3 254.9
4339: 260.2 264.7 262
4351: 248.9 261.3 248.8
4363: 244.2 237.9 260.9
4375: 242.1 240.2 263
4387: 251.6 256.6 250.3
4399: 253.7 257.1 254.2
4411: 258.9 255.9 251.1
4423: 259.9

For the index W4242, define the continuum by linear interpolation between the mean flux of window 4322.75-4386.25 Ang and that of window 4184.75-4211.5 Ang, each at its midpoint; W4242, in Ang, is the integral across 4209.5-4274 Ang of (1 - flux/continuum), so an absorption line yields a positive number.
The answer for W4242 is 7.8 Ang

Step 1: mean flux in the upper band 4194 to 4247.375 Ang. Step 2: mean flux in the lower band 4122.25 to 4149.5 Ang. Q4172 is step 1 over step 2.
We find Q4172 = 0.8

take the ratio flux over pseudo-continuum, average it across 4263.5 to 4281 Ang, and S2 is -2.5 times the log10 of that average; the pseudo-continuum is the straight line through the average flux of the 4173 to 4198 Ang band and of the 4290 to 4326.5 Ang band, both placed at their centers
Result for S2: 0.116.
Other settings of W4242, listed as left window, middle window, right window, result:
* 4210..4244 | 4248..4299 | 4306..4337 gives 2.9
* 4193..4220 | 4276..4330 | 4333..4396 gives 2.6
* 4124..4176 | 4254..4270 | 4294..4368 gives 2.2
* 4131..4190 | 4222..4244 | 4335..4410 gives 2.2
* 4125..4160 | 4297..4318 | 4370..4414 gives 1.1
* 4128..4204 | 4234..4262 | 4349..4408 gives 3.6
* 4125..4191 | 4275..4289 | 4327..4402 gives 1.2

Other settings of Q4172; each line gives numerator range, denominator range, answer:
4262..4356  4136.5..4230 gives 0.87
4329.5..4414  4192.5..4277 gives 0.96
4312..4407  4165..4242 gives 0.90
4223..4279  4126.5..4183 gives 0.82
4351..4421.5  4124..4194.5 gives 0.82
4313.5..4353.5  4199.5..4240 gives 0.95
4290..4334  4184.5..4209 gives 0.84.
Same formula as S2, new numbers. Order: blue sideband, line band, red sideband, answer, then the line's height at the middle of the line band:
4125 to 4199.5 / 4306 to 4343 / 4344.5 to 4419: 0.032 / 267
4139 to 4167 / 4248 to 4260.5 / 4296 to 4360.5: 0.143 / 275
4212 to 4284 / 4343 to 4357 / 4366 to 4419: -0.024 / 253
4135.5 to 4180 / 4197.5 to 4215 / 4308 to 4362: -0.027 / 287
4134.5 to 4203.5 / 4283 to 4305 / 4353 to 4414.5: 0.074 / 273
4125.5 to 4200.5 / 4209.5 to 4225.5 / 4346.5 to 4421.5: 0.071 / 293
